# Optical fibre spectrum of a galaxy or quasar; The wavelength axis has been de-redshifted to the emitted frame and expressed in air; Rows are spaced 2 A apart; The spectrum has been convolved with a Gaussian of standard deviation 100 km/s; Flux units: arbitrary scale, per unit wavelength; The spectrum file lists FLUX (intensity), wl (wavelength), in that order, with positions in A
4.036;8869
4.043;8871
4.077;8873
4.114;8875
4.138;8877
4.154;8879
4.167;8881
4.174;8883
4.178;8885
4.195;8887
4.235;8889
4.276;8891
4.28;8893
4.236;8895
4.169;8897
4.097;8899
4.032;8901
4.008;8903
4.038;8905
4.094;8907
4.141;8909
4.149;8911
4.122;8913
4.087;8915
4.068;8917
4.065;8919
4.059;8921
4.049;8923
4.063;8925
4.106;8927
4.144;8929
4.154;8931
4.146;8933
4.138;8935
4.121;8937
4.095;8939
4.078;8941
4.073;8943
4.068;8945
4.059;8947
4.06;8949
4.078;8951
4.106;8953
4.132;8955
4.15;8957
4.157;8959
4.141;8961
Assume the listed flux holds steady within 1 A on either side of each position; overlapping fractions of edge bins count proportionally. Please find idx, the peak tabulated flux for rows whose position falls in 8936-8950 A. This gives 4.121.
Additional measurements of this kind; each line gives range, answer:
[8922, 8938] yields 4.154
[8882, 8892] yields 4.276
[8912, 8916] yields 4.122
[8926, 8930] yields 4.144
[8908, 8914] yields 4.149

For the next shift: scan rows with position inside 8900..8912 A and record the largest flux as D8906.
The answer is 4.149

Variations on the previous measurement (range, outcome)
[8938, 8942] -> 4.095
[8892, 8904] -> 4.28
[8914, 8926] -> 4.087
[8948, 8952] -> 4.078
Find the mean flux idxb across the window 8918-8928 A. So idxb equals 4.07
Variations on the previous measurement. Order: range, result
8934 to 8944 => 4.1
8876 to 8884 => 4.16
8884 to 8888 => 4.19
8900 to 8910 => 4.06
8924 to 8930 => 4.1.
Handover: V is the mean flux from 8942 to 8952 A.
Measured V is 4.07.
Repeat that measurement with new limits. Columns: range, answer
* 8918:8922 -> 4.06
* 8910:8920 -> 4.1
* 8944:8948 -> 4.06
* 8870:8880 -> 4.11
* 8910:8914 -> 4.14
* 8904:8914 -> 4.11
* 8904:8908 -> 4.07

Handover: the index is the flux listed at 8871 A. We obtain 4.043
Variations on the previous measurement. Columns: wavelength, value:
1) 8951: 4.078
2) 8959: 4.157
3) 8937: 4.121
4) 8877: 4.138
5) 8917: 4.068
